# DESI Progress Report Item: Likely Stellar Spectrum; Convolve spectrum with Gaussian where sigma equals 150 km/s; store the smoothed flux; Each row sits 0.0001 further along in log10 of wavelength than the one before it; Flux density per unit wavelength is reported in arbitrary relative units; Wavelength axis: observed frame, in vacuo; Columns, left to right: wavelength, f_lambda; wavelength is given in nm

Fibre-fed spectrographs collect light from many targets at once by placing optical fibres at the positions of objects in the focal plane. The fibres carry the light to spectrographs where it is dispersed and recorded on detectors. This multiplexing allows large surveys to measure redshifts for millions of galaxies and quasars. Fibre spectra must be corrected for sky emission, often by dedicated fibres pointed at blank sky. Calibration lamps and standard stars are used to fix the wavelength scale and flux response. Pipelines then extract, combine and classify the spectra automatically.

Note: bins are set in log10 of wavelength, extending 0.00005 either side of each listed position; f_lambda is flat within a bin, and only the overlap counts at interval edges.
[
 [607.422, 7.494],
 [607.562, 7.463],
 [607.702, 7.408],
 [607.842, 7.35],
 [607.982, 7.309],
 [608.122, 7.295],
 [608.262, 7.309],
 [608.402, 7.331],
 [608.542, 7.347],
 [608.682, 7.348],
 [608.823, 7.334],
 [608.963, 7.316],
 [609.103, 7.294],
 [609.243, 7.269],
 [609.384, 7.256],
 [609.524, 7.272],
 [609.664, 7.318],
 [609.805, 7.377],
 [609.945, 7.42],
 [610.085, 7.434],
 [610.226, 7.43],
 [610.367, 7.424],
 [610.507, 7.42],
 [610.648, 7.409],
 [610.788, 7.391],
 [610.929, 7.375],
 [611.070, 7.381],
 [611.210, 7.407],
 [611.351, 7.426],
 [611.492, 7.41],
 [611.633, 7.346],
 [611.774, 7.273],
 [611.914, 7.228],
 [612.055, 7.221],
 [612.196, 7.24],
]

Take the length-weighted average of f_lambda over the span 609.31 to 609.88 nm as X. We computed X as 7.3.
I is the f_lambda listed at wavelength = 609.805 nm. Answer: 7.377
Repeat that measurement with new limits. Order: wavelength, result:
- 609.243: 7.269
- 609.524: 7.272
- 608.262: 7.309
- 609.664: 7.318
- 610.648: 7.409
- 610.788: 7.391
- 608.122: 7.295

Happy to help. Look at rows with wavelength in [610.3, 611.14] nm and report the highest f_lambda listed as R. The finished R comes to 7.424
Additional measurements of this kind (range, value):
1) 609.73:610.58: 7.434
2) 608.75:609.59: 7.334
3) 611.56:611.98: 7.346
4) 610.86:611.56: 7.426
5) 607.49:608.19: 7.463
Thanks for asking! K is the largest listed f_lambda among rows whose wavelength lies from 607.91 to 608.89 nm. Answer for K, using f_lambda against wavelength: 7.348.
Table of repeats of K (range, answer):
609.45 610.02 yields 7.42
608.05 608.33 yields 7.309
